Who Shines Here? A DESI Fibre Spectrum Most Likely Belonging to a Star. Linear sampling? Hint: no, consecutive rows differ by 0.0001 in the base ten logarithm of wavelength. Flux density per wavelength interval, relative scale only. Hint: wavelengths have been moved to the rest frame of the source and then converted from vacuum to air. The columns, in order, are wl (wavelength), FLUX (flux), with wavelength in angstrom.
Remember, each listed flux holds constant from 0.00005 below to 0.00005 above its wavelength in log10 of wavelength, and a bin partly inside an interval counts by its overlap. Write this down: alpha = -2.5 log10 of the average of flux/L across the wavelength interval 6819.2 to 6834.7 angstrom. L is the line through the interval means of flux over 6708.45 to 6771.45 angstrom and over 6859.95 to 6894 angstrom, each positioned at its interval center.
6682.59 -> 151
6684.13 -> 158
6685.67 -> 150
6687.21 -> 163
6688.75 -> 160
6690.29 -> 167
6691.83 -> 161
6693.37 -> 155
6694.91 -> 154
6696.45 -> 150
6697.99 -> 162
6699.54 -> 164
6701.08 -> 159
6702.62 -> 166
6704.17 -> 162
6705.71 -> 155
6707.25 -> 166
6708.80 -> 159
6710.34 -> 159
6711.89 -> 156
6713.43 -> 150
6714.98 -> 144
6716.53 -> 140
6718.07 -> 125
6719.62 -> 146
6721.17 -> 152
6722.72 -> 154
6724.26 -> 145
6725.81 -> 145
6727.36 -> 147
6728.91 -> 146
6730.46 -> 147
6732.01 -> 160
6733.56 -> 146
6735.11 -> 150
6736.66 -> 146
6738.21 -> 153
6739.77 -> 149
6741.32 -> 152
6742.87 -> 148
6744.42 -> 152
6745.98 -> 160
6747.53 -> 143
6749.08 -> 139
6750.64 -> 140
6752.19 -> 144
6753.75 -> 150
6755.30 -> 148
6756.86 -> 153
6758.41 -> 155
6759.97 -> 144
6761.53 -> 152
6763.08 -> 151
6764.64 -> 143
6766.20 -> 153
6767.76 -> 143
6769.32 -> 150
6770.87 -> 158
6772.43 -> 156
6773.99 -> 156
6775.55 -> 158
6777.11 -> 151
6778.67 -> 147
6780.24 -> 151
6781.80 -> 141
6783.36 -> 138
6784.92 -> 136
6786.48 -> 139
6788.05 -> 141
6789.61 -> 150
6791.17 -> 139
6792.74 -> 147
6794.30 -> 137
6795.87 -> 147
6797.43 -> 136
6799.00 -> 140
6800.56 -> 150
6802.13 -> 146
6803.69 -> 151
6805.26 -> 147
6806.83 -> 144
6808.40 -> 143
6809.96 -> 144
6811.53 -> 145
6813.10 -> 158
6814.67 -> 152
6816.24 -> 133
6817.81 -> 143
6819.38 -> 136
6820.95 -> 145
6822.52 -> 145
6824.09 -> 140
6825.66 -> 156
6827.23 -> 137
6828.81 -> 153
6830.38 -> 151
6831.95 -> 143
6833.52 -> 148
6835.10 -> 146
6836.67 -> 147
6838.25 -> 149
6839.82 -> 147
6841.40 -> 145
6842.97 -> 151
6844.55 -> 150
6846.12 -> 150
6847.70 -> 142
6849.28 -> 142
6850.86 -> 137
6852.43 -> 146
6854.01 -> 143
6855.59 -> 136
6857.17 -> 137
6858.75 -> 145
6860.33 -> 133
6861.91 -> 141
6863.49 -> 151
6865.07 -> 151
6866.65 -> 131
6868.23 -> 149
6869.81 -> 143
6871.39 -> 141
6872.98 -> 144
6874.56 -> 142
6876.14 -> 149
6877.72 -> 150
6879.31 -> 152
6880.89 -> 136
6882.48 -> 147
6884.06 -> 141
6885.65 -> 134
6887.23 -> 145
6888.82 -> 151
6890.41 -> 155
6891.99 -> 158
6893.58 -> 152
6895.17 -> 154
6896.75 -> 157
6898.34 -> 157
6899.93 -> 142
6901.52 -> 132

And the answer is 0.01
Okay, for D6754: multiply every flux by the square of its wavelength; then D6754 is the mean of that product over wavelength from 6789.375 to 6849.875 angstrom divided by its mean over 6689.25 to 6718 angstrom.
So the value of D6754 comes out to 1.0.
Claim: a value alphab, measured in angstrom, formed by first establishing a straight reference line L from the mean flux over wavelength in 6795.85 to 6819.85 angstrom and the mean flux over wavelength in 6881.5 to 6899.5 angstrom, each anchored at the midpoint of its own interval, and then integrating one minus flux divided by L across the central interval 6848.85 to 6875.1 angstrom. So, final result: 1.09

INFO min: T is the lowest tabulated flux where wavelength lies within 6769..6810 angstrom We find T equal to 136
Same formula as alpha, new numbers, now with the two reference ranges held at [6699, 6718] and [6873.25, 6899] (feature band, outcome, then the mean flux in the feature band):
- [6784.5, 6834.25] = 0.052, 145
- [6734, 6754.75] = 0.043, 148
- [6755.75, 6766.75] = 0.025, 150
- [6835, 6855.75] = 0.036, 145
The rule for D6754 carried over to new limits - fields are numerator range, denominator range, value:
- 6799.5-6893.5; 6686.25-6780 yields 0.99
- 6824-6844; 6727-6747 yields 1.01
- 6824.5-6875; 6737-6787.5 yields 1.00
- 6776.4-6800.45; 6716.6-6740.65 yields 0.99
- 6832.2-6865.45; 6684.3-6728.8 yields 0.98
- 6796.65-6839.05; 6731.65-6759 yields 1.00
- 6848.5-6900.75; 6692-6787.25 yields 1.01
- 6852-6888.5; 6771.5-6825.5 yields 1.01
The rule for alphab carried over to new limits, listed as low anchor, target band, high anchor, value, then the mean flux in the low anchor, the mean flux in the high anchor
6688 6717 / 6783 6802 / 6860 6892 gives 1.14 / 157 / 145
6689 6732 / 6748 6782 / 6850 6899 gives 0.32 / 153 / 145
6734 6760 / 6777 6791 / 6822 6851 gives 0.43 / 149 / 146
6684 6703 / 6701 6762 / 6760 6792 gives 1.47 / 159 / 148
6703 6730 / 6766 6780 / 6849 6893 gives -0.42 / 150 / 144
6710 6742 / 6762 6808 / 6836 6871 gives -0.10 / 148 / 144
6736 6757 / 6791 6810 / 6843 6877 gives 0.23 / 148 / 143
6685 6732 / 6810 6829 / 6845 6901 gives 0.39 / 154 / 145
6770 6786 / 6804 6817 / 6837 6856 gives 0.11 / 149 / 145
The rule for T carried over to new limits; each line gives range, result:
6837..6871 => 131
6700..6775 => 125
